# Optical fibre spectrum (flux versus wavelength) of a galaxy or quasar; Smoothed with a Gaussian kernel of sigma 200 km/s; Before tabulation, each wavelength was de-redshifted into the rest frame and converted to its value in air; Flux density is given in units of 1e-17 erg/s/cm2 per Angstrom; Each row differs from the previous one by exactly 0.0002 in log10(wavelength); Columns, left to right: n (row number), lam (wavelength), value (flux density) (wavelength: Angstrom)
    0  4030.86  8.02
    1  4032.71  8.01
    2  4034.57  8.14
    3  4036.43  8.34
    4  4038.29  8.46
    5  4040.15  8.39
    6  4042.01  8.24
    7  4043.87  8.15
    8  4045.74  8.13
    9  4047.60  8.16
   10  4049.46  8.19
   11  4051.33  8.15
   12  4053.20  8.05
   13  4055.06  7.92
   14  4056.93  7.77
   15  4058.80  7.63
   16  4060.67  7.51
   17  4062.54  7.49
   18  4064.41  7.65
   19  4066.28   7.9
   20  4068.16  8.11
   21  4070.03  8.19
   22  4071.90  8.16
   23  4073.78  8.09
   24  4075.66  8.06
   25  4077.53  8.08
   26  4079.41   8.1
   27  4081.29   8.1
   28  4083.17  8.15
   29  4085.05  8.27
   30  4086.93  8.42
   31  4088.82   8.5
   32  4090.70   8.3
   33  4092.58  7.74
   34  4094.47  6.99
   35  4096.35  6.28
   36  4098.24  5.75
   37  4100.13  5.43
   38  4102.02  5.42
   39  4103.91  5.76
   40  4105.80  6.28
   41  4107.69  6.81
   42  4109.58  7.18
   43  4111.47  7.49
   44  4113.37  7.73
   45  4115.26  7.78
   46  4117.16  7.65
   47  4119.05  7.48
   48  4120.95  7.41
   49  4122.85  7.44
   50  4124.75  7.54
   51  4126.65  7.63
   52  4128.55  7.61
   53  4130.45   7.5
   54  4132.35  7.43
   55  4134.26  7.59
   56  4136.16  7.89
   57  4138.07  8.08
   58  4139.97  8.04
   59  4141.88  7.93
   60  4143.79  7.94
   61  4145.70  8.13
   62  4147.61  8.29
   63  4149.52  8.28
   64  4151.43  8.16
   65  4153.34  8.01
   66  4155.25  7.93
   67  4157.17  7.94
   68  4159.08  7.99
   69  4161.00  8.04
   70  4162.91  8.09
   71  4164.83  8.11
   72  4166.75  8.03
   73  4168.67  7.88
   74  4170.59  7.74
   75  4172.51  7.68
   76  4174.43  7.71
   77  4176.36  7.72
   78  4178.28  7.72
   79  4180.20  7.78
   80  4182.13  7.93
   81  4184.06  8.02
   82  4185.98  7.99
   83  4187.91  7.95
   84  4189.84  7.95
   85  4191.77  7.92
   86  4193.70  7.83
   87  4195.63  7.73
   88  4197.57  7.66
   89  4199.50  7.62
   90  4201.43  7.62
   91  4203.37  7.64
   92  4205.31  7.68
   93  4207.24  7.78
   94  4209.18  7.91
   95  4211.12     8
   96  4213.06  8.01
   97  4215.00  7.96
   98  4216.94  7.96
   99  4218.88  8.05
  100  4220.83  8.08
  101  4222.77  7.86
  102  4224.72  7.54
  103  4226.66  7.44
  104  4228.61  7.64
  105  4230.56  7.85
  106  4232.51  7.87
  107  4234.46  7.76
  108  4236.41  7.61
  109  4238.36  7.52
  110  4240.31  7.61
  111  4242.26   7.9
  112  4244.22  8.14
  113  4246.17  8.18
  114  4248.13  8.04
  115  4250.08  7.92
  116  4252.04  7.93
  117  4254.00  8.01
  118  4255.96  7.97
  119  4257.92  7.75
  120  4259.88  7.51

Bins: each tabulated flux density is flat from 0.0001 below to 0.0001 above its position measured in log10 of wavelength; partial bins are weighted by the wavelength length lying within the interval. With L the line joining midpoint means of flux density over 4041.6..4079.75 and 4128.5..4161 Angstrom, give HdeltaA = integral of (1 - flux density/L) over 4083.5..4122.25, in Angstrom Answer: 3.9 Angstrom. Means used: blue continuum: 7.98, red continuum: 7.94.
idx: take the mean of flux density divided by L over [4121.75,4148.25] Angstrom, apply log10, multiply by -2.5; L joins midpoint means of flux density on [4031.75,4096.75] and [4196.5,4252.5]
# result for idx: 0.02 mag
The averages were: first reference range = 8.01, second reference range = 7.82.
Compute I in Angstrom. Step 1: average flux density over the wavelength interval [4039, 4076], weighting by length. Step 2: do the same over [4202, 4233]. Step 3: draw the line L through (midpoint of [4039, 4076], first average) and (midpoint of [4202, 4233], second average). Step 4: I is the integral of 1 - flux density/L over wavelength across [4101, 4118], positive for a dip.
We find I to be 2.25 Angstrom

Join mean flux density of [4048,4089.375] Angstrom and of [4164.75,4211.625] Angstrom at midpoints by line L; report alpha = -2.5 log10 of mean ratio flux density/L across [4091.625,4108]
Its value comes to 0.26 mag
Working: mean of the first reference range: 8.02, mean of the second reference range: 7.82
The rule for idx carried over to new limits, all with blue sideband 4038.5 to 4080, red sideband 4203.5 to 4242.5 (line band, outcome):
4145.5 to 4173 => -0.02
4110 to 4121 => 0.05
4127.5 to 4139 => 0.03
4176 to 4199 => 0.00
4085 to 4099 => 0.07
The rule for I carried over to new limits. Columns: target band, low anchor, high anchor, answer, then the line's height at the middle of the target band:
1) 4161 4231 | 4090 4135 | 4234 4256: -2.33 Angstrom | 7.59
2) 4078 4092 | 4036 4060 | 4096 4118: -2.07 Angstrom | 7.18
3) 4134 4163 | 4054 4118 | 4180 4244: -1.44 Angstrom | 7.65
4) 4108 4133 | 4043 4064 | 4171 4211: 1.10 Angstrom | 7.86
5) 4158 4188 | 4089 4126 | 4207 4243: -1.79 Angstrom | 7.45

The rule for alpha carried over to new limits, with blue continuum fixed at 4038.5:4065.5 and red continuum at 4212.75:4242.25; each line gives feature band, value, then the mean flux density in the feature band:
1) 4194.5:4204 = 0.02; 7.66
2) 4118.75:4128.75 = 0.05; 7.51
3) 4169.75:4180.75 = 0.02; 7.73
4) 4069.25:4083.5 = -0.02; 8.11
